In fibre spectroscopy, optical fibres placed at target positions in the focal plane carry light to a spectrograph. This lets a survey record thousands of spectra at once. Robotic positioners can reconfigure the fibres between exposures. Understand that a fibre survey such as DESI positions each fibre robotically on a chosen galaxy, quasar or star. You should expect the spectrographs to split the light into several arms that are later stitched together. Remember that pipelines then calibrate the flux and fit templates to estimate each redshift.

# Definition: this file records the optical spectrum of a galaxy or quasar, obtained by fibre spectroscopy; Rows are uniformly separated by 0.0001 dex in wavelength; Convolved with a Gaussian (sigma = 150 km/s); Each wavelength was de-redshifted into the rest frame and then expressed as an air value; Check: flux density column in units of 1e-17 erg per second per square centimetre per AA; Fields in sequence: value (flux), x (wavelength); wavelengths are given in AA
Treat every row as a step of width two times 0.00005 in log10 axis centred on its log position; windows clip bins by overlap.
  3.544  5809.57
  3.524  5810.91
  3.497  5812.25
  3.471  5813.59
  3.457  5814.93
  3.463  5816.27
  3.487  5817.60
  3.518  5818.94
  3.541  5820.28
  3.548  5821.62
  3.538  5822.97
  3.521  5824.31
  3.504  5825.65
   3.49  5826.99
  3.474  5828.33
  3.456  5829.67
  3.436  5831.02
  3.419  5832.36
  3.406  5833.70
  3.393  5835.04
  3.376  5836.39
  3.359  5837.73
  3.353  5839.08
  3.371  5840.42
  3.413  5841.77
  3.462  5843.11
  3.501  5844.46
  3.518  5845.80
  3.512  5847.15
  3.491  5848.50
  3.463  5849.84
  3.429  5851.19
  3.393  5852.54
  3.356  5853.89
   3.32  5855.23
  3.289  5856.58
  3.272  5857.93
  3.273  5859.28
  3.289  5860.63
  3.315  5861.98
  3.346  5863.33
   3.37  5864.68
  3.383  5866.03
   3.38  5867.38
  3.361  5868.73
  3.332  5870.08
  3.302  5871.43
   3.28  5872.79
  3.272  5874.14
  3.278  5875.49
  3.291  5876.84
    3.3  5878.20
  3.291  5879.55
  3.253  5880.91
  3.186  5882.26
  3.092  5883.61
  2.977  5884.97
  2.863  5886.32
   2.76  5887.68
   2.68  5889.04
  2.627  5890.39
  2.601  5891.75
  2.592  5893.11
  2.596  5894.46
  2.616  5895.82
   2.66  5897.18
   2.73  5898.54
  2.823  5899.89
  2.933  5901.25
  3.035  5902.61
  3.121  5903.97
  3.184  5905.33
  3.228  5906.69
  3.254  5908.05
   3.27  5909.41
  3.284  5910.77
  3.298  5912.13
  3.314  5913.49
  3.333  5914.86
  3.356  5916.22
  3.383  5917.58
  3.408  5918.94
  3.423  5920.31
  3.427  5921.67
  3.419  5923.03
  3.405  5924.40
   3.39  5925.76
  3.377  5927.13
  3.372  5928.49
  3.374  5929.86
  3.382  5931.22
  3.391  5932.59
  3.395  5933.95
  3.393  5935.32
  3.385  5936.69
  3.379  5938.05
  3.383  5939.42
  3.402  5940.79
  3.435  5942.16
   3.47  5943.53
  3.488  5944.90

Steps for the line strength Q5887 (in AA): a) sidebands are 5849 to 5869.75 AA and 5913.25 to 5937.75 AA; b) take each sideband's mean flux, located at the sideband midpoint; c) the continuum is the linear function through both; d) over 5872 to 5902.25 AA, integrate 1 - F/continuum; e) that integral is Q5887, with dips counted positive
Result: 3.8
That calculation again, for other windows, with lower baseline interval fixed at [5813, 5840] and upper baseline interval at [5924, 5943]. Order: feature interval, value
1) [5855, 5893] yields 2.9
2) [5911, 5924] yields 0.1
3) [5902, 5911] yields 0.6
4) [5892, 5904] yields 2.3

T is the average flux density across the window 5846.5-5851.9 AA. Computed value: 3.47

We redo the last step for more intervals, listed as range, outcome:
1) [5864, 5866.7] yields 3.38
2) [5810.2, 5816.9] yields 3.48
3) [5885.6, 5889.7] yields 2.77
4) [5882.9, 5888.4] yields 2.92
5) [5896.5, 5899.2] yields 2.69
